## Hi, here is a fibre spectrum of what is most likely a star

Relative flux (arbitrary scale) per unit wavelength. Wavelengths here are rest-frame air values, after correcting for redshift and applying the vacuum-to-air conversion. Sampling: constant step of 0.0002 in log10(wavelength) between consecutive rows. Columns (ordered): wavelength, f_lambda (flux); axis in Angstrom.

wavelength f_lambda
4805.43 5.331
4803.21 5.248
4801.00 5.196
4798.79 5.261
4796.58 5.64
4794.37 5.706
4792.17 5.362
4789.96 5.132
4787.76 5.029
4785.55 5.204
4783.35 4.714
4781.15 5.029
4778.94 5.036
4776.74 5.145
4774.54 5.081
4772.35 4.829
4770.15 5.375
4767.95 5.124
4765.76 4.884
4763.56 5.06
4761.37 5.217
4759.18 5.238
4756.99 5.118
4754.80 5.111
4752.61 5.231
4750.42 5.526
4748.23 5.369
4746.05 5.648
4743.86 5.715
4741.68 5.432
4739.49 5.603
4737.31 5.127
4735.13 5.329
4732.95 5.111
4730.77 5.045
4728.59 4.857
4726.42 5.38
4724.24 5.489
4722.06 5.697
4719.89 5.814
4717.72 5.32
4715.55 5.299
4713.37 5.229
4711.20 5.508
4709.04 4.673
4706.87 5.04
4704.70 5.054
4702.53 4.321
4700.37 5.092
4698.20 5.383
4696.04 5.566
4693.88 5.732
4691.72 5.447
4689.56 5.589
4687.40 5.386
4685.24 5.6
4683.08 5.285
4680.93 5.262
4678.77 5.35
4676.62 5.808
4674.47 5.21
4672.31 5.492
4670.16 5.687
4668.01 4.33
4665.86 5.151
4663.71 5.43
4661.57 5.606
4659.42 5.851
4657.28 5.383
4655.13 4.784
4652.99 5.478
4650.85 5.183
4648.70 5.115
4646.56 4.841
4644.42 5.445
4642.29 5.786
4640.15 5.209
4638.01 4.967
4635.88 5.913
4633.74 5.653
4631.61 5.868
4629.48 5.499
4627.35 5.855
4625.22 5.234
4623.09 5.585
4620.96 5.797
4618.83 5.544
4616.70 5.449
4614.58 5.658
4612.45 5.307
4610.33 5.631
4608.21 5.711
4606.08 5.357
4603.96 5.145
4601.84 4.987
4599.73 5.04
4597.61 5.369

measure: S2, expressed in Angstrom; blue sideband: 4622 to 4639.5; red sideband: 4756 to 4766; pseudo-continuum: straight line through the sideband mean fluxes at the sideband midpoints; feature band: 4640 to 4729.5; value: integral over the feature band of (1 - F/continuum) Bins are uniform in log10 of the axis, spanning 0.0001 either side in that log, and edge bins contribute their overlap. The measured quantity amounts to 1.07 Angstrom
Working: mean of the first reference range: 5.56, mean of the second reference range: 5.12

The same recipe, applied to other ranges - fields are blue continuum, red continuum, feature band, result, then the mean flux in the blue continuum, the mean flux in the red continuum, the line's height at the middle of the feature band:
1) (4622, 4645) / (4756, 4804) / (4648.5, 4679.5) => 0.80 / 5.55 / 5.17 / 5.47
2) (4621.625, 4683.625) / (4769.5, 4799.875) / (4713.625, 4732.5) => -0.25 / 5.39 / 5.18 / 5.28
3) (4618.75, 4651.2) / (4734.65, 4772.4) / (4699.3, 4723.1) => 0.73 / 5.47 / 5.28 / 5.35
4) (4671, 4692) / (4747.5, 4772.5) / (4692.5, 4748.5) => 0.12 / 5.44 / 5.18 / 5.31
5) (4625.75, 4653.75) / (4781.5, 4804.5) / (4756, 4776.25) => 0.67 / 5.44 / 5.24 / 5.28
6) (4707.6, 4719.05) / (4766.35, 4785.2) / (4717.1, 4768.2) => -1.76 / 5.22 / 5.04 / 5.14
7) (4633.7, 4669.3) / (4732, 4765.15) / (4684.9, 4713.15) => 0.29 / 5.29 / 5.32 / 5.3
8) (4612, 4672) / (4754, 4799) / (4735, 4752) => -0.81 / 5.42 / 5.16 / 5.22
